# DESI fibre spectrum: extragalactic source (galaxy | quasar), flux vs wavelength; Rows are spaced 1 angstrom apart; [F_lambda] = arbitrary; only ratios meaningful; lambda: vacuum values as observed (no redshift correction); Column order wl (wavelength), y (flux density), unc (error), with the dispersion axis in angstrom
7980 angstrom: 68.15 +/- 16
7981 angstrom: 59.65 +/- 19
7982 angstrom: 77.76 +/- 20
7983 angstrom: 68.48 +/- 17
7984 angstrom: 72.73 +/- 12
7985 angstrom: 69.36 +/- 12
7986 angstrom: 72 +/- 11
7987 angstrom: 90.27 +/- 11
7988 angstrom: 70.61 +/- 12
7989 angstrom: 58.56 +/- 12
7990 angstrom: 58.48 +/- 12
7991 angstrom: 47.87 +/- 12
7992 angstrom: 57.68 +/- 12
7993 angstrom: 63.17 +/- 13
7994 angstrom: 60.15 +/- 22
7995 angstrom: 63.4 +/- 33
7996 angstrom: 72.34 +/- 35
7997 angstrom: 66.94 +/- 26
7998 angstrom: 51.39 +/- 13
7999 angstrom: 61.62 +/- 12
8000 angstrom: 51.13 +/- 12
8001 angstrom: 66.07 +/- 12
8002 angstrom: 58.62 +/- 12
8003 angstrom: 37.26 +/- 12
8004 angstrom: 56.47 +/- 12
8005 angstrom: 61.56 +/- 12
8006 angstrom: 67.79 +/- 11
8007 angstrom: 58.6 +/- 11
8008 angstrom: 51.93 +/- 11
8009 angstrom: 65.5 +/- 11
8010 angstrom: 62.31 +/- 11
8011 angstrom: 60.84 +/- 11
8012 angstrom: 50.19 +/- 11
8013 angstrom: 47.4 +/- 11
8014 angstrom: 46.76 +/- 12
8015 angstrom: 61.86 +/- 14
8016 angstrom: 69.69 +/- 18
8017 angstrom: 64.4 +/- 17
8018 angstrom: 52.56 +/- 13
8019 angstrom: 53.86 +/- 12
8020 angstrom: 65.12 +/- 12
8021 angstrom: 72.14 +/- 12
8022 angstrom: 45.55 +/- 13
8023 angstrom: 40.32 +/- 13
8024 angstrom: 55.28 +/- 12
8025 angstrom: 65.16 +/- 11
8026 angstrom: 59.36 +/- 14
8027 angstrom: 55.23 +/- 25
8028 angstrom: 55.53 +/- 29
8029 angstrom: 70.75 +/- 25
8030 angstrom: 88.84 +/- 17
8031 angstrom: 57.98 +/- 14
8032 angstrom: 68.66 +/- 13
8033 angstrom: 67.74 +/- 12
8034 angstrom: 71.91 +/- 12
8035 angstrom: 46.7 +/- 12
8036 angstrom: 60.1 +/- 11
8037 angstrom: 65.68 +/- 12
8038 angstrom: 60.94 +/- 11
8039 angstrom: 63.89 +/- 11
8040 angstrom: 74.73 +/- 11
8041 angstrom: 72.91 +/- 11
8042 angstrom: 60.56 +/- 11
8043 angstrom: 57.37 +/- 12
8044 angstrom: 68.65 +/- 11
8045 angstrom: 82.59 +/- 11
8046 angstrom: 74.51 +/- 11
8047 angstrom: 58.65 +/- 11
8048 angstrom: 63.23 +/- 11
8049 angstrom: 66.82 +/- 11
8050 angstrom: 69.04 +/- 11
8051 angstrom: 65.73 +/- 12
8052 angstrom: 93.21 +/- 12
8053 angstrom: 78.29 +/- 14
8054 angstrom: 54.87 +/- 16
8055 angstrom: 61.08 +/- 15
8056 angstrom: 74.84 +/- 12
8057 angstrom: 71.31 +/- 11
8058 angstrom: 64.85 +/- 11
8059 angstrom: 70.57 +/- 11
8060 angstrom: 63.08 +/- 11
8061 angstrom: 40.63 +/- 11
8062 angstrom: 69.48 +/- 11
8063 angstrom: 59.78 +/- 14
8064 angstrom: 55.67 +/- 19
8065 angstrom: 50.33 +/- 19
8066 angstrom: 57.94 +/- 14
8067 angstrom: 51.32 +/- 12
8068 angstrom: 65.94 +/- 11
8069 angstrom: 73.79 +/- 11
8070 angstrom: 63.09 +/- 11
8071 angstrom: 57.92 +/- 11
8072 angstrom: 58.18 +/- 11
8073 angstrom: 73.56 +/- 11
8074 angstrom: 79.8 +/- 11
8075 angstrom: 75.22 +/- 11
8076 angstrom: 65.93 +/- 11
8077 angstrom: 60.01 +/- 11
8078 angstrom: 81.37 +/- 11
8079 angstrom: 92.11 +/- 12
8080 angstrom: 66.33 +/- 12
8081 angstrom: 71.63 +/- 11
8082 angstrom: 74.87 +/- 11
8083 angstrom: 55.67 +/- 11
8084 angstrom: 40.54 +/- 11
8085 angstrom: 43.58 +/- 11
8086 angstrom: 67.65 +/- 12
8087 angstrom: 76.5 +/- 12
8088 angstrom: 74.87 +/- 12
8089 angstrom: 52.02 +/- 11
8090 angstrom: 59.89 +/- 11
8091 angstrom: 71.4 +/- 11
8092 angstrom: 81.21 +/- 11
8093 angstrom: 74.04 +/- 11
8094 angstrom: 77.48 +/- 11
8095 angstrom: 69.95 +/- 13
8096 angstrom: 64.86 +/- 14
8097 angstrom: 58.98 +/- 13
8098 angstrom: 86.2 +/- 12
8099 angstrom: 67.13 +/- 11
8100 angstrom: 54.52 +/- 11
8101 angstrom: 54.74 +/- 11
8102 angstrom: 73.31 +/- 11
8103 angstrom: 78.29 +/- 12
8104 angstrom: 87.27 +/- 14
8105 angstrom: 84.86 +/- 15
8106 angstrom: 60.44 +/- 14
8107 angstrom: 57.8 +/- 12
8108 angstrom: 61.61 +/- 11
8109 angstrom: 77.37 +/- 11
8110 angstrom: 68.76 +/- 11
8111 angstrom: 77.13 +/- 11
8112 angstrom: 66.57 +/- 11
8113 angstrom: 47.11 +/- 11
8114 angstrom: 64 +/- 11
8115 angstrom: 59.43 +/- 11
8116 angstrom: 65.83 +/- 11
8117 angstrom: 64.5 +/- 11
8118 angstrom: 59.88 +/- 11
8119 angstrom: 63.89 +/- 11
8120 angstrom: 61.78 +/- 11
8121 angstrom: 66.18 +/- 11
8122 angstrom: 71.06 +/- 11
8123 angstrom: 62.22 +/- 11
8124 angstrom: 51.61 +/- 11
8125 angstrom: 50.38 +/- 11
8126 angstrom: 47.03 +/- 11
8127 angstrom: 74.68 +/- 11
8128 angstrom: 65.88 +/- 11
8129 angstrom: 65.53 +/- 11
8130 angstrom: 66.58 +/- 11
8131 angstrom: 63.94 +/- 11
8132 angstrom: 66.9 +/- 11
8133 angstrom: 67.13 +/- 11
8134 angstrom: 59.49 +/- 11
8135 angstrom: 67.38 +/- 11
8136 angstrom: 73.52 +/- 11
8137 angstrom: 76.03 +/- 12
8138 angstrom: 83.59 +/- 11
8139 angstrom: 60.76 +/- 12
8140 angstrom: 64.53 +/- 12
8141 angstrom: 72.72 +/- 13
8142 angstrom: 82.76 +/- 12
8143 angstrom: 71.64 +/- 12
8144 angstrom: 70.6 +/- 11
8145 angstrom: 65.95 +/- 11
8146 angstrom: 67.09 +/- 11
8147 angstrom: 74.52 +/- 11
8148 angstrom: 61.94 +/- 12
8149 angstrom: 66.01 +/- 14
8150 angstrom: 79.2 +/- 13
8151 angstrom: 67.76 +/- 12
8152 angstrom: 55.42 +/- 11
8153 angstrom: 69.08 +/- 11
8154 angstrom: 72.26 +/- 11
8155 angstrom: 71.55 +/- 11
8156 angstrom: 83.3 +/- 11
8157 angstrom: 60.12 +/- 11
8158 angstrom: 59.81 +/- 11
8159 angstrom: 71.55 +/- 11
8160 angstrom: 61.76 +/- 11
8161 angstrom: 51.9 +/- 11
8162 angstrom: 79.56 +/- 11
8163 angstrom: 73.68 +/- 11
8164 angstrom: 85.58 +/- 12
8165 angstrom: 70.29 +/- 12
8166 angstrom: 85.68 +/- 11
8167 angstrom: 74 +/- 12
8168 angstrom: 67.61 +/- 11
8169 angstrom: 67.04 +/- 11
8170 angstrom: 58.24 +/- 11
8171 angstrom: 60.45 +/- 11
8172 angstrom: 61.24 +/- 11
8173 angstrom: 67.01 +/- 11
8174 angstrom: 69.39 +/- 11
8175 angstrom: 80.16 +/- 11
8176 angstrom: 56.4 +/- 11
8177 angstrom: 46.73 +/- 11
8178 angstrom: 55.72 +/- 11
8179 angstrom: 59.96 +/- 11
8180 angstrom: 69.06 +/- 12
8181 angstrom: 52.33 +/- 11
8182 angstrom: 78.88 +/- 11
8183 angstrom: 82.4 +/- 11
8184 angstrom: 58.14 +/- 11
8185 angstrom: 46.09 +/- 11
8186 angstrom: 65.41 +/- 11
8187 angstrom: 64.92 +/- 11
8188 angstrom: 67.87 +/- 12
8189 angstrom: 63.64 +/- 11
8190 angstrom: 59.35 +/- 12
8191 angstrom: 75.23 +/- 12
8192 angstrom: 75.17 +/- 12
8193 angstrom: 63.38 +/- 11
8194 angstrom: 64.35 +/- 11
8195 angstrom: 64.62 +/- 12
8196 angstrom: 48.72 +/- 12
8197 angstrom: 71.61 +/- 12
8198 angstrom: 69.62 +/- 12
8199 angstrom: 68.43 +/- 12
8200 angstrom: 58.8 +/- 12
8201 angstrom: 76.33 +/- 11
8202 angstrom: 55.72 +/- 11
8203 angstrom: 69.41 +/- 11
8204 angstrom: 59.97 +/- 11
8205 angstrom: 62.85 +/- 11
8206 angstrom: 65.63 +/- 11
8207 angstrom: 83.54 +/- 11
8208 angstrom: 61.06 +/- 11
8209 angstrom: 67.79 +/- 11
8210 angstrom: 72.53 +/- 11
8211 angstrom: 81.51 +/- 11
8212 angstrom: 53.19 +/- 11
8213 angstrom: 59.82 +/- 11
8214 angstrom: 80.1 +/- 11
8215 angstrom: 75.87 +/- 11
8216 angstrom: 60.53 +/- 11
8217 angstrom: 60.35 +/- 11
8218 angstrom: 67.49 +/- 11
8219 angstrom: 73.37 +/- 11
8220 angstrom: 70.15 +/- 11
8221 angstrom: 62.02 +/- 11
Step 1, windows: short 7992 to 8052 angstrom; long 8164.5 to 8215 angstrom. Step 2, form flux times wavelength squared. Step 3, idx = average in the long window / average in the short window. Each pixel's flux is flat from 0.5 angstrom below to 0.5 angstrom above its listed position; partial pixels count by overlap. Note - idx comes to 1.1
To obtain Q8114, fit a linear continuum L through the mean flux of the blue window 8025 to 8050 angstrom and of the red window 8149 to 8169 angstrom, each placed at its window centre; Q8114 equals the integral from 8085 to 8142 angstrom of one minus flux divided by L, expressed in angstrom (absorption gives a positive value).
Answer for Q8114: 1.4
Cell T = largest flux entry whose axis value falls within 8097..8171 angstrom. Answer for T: 87.27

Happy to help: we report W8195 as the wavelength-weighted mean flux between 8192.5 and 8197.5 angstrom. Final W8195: 62.5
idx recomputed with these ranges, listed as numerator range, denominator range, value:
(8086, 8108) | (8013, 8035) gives 1.17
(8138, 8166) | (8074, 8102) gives 1.05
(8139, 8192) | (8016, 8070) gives 1.09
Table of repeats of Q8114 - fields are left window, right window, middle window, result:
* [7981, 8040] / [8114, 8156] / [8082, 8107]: -0.85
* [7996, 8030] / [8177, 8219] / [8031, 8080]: -4.96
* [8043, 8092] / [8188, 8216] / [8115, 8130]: 0.94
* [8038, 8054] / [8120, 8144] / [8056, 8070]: 1.43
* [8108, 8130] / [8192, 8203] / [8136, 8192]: -3.12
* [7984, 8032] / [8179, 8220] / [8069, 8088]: -1.38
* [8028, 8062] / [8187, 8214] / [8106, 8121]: 0.61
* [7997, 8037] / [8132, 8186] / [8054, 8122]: -2.69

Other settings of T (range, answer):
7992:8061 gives 93.21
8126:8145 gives 83.59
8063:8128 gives 92.11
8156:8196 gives 85.68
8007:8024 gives 72.14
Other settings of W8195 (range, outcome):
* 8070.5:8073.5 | 63.2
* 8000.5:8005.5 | 56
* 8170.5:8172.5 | 60.8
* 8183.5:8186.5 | 56.5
